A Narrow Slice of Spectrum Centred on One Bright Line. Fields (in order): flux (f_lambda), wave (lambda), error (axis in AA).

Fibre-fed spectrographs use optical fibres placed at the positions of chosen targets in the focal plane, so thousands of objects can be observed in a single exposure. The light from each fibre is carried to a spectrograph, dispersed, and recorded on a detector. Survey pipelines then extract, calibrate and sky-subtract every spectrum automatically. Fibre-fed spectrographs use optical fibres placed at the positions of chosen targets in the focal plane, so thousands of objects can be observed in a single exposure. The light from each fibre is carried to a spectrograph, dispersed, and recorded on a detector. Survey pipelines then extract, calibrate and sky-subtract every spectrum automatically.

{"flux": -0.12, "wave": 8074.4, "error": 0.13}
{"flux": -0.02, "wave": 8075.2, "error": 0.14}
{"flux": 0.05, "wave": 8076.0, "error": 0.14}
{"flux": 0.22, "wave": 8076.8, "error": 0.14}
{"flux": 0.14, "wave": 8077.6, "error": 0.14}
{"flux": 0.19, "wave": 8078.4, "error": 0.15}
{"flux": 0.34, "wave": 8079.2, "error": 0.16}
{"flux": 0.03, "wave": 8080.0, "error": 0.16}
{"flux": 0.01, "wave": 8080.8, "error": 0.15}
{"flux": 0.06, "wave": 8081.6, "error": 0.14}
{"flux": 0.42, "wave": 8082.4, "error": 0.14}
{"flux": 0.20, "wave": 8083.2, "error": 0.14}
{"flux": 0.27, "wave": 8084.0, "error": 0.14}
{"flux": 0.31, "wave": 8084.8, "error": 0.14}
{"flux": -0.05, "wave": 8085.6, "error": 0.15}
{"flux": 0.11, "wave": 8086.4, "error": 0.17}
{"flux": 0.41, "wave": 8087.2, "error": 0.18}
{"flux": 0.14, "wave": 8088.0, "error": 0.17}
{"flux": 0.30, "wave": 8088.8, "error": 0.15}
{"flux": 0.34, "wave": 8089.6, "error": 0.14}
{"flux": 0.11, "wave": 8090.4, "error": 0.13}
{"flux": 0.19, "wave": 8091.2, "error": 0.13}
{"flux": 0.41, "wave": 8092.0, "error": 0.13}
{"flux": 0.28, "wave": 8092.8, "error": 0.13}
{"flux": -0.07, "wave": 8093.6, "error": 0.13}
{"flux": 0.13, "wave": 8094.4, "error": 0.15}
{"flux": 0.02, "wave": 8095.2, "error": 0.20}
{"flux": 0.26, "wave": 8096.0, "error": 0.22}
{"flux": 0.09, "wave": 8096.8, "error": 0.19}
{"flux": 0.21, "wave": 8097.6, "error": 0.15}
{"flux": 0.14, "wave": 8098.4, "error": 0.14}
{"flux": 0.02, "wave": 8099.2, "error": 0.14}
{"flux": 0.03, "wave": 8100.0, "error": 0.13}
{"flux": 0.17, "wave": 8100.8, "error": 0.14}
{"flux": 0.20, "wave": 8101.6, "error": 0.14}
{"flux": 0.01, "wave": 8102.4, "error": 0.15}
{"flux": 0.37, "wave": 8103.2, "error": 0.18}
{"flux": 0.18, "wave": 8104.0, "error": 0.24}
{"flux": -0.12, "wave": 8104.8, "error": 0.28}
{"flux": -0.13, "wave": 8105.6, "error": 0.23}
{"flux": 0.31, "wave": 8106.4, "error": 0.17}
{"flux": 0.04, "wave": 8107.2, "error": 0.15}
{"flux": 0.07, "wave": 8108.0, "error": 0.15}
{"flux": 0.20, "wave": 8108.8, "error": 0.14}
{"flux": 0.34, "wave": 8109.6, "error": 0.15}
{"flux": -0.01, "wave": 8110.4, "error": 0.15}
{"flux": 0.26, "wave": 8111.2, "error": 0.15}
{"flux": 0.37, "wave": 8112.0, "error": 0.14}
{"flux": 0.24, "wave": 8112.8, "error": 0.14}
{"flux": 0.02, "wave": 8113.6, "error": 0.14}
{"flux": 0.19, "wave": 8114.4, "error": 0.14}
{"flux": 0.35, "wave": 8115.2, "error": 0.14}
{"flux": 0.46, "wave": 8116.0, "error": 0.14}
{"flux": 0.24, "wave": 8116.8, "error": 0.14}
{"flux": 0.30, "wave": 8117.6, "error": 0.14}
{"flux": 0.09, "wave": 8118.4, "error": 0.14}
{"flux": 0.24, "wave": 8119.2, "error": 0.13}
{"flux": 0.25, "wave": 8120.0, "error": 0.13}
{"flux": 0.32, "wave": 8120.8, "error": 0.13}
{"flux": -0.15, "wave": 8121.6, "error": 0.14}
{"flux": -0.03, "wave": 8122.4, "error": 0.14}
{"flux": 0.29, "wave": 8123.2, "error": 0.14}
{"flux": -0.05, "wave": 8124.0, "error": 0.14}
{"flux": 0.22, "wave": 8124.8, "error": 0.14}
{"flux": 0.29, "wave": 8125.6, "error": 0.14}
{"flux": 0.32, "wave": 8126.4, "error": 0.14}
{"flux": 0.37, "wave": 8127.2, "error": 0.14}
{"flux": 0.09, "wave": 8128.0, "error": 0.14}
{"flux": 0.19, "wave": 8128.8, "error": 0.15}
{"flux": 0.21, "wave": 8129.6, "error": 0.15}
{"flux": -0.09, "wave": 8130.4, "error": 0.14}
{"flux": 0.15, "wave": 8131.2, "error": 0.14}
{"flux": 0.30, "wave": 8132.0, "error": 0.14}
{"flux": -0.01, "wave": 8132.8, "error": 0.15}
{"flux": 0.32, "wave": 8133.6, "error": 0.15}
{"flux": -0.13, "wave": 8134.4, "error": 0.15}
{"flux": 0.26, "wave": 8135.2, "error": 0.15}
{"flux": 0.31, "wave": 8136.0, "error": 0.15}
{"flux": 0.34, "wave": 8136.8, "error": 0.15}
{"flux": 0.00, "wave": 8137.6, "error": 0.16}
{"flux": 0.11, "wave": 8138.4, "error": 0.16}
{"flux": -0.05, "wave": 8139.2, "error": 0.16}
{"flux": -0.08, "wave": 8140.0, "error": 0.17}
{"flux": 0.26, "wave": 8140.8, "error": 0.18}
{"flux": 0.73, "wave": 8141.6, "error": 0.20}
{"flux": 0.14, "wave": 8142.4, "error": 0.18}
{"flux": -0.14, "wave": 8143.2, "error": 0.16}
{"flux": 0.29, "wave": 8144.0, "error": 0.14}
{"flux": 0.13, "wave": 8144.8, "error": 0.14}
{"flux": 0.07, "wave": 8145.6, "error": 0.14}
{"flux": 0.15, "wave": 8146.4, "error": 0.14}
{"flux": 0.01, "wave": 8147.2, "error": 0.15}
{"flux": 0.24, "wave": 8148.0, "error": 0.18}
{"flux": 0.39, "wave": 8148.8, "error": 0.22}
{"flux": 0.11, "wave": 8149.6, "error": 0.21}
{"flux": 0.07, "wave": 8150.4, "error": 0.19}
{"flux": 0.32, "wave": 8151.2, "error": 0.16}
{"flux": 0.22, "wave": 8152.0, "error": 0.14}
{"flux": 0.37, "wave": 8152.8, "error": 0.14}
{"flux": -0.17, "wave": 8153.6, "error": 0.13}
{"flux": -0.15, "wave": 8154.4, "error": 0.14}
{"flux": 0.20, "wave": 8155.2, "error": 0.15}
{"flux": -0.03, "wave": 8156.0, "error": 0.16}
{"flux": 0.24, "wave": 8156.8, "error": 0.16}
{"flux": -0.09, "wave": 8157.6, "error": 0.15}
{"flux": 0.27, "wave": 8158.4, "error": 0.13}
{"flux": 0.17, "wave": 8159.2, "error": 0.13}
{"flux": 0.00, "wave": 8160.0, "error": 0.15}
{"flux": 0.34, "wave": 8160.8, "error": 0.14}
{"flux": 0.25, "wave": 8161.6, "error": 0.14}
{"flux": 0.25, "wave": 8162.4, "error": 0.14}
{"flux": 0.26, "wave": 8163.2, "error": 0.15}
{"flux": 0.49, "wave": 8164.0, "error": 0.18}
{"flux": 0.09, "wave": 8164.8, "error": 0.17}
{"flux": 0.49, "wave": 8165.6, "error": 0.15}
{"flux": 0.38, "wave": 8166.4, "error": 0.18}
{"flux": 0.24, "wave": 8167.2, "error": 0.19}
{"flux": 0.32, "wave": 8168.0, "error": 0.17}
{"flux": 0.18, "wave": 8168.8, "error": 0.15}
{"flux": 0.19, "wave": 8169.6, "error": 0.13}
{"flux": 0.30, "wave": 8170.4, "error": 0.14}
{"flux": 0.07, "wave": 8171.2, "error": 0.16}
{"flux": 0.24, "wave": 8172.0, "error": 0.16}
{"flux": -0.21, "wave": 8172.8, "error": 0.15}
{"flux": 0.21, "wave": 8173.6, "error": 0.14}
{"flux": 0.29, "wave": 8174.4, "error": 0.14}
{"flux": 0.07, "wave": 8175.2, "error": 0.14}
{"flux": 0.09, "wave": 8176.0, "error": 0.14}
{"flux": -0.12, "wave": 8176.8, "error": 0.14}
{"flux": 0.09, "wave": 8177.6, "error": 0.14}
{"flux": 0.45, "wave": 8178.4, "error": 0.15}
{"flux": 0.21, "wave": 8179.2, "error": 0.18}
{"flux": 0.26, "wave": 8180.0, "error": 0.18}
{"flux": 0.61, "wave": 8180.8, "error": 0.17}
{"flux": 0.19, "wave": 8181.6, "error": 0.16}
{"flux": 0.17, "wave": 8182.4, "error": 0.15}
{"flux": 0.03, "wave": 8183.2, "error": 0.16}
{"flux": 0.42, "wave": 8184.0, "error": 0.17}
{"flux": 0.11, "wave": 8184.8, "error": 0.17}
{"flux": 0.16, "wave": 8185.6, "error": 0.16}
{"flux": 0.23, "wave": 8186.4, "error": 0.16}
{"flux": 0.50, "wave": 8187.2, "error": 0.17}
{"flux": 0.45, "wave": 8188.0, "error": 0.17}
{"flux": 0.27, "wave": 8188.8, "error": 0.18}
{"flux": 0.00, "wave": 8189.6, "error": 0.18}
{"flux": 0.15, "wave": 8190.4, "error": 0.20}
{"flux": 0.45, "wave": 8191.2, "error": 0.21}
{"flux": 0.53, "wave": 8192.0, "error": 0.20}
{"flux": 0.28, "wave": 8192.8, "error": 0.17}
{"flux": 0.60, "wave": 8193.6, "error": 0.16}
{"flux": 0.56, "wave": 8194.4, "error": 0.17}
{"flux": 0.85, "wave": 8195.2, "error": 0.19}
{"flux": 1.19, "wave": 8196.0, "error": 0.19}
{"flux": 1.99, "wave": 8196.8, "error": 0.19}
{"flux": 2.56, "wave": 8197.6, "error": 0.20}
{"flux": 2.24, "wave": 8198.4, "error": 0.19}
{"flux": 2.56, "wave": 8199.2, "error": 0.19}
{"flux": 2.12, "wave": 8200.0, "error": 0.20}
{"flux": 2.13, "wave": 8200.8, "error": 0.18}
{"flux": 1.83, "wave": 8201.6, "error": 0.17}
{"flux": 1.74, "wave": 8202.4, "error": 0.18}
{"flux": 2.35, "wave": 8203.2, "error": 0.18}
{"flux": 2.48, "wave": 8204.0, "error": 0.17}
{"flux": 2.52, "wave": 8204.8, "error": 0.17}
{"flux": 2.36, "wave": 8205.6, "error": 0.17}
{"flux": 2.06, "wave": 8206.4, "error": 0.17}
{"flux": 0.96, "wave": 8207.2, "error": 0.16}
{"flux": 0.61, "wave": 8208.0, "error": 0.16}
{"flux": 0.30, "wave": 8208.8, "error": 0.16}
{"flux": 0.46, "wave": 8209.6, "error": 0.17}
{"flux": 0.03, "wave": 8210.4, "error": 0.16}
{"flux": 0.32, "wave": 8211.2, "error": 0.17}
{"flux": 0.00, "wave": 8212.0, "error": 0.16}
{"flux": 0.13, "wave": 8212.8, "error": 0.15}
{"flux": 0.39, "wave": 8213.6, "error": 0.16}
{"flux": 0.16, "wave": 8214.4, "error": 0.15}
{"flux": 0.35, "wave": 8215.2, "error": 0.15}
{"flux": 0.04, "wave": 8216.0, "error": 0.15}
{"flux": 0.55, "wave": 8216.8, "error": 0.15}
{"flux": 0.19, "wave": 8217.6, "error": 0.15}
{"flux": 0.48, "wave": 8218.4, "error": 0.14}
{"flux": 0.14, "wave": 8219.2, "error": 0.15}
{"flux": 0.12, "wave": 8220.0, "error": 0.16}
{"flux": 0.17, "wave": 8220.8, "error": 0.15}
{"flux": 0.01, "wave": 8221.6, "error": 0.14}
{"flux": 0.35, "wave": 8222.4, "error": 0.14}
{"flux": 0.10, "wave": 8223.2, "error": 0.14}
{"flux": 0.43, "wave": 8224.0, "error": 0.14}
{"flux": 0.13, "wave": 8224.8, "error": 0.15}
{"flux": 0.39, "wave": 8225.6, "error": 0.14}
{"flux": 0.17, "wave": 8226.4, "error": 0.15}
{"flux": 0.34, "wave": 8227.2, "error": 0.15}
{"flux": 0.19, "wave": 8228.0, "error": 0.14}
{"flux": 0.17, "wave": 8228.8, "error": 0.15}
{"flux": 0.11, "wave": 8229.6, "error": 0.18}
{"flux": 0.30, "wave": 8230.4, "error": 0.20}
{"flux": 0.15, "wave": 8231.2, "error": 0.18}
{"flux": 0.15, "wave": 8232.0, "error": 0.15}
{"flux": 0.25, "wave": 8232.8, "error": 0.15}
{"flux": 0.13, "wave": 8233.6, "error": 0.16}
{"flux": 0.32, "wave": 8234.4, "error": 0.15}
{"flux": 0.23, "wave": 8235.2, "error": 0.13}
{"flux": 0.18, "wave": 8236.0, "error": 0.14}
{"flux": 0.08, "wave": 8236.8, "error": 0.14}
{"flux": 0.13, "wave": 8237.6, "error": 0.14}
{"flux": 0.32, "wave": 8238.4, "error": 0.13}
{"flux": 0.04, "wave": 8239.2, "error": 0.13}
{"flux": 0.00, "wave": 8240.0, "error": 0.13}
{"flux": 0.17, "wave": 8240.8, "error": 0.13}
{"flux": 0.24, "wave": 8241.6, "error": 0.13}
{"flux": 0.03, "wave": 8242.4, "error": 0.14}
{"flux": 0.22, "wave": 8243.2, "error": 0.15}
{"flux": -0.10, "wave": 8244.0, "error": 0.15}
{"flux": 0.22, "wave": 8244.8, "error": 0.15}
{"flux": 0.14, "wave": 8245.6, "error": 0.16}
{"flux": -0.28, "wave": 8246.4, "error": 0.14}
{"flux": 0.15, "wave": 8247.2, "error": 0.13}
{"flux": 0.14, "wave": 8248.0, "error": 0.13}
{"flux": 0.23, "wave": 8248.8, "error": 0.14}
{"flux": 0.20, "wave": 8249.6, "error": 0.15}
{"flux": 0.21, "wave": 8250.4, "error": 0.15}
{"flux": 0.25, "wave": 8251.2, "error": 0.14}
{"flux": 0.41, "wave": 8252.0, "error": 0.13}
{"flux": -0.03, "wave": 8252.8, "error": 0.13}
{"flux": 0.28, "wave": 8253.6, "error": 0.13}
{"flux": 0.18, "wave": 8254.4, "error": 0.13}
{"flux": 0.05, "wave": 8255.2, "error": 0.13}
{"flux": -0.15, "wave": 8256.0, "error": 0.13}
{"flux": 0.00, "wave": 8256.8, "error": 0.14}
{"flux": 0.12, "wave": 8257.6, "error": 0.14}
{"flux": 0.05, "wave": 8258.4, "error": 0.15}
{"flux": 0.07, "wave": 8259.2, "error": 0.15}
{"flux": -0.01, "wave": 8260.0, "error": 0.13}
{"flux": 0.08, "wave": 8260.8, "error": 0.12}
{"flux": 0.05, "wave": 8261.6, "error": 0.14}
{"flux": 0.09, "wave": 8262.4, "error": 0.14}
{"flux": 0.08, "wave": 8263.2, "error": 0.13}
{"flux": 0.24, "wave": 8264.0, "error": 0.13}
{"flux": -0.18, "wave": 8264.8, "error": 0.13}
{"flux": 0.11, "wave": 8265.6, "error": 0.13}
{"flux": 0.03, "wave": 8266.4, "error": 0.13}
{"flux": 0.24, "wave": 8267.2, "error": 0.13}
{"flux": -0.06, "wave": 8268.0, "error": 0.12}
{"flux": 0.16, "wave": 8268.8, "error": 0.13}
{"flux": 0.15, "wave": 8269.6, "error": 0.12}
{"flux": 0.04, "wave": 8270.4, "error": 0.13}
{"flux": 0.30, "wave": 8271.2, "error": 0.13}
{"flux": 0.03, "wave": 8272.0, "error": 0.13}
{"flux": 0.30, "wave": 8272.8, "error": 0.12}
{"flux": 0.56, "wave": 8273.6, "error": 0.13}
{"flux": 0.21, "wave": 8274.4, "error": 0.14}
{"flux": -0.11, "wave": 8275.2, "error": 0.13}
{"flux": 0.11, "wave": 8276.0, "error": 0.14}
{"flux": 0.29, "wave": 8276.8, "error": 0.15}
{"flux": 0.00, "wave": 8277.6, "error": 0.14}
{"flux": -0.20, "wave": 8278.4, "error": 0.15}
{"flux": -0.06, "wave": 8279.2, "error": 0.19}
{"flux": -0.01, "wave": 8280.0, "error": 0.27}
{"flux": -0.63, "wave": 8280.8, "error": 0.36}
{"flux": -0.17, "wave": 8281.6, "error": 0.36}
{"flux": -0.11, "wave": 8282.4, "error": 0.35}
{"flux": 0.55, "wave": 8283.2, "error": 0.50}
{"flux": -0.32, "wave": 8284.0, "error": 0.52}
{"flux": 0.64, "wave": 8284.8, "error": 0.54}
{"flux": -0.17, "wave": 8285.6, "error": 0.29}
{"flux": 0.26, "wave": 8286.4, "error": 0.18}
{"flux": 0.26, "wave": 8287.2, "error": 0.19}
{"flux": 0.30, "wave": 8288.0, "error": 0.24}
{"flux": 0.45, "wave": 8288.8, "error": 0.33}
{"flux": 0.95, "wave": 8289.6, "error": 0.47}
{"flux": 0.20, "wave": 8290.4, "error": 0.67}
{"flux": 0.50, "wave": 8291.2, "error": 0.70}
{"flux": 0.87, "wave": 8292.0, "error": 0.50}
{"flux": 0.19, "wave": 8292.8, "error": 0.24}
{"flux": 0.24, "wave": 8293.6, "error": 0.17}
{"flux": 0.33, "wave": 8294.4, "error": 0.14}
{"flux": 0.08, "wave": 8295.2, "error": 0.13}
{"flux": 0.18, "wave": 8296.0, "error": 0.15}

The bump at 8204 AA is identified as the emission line [O II]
